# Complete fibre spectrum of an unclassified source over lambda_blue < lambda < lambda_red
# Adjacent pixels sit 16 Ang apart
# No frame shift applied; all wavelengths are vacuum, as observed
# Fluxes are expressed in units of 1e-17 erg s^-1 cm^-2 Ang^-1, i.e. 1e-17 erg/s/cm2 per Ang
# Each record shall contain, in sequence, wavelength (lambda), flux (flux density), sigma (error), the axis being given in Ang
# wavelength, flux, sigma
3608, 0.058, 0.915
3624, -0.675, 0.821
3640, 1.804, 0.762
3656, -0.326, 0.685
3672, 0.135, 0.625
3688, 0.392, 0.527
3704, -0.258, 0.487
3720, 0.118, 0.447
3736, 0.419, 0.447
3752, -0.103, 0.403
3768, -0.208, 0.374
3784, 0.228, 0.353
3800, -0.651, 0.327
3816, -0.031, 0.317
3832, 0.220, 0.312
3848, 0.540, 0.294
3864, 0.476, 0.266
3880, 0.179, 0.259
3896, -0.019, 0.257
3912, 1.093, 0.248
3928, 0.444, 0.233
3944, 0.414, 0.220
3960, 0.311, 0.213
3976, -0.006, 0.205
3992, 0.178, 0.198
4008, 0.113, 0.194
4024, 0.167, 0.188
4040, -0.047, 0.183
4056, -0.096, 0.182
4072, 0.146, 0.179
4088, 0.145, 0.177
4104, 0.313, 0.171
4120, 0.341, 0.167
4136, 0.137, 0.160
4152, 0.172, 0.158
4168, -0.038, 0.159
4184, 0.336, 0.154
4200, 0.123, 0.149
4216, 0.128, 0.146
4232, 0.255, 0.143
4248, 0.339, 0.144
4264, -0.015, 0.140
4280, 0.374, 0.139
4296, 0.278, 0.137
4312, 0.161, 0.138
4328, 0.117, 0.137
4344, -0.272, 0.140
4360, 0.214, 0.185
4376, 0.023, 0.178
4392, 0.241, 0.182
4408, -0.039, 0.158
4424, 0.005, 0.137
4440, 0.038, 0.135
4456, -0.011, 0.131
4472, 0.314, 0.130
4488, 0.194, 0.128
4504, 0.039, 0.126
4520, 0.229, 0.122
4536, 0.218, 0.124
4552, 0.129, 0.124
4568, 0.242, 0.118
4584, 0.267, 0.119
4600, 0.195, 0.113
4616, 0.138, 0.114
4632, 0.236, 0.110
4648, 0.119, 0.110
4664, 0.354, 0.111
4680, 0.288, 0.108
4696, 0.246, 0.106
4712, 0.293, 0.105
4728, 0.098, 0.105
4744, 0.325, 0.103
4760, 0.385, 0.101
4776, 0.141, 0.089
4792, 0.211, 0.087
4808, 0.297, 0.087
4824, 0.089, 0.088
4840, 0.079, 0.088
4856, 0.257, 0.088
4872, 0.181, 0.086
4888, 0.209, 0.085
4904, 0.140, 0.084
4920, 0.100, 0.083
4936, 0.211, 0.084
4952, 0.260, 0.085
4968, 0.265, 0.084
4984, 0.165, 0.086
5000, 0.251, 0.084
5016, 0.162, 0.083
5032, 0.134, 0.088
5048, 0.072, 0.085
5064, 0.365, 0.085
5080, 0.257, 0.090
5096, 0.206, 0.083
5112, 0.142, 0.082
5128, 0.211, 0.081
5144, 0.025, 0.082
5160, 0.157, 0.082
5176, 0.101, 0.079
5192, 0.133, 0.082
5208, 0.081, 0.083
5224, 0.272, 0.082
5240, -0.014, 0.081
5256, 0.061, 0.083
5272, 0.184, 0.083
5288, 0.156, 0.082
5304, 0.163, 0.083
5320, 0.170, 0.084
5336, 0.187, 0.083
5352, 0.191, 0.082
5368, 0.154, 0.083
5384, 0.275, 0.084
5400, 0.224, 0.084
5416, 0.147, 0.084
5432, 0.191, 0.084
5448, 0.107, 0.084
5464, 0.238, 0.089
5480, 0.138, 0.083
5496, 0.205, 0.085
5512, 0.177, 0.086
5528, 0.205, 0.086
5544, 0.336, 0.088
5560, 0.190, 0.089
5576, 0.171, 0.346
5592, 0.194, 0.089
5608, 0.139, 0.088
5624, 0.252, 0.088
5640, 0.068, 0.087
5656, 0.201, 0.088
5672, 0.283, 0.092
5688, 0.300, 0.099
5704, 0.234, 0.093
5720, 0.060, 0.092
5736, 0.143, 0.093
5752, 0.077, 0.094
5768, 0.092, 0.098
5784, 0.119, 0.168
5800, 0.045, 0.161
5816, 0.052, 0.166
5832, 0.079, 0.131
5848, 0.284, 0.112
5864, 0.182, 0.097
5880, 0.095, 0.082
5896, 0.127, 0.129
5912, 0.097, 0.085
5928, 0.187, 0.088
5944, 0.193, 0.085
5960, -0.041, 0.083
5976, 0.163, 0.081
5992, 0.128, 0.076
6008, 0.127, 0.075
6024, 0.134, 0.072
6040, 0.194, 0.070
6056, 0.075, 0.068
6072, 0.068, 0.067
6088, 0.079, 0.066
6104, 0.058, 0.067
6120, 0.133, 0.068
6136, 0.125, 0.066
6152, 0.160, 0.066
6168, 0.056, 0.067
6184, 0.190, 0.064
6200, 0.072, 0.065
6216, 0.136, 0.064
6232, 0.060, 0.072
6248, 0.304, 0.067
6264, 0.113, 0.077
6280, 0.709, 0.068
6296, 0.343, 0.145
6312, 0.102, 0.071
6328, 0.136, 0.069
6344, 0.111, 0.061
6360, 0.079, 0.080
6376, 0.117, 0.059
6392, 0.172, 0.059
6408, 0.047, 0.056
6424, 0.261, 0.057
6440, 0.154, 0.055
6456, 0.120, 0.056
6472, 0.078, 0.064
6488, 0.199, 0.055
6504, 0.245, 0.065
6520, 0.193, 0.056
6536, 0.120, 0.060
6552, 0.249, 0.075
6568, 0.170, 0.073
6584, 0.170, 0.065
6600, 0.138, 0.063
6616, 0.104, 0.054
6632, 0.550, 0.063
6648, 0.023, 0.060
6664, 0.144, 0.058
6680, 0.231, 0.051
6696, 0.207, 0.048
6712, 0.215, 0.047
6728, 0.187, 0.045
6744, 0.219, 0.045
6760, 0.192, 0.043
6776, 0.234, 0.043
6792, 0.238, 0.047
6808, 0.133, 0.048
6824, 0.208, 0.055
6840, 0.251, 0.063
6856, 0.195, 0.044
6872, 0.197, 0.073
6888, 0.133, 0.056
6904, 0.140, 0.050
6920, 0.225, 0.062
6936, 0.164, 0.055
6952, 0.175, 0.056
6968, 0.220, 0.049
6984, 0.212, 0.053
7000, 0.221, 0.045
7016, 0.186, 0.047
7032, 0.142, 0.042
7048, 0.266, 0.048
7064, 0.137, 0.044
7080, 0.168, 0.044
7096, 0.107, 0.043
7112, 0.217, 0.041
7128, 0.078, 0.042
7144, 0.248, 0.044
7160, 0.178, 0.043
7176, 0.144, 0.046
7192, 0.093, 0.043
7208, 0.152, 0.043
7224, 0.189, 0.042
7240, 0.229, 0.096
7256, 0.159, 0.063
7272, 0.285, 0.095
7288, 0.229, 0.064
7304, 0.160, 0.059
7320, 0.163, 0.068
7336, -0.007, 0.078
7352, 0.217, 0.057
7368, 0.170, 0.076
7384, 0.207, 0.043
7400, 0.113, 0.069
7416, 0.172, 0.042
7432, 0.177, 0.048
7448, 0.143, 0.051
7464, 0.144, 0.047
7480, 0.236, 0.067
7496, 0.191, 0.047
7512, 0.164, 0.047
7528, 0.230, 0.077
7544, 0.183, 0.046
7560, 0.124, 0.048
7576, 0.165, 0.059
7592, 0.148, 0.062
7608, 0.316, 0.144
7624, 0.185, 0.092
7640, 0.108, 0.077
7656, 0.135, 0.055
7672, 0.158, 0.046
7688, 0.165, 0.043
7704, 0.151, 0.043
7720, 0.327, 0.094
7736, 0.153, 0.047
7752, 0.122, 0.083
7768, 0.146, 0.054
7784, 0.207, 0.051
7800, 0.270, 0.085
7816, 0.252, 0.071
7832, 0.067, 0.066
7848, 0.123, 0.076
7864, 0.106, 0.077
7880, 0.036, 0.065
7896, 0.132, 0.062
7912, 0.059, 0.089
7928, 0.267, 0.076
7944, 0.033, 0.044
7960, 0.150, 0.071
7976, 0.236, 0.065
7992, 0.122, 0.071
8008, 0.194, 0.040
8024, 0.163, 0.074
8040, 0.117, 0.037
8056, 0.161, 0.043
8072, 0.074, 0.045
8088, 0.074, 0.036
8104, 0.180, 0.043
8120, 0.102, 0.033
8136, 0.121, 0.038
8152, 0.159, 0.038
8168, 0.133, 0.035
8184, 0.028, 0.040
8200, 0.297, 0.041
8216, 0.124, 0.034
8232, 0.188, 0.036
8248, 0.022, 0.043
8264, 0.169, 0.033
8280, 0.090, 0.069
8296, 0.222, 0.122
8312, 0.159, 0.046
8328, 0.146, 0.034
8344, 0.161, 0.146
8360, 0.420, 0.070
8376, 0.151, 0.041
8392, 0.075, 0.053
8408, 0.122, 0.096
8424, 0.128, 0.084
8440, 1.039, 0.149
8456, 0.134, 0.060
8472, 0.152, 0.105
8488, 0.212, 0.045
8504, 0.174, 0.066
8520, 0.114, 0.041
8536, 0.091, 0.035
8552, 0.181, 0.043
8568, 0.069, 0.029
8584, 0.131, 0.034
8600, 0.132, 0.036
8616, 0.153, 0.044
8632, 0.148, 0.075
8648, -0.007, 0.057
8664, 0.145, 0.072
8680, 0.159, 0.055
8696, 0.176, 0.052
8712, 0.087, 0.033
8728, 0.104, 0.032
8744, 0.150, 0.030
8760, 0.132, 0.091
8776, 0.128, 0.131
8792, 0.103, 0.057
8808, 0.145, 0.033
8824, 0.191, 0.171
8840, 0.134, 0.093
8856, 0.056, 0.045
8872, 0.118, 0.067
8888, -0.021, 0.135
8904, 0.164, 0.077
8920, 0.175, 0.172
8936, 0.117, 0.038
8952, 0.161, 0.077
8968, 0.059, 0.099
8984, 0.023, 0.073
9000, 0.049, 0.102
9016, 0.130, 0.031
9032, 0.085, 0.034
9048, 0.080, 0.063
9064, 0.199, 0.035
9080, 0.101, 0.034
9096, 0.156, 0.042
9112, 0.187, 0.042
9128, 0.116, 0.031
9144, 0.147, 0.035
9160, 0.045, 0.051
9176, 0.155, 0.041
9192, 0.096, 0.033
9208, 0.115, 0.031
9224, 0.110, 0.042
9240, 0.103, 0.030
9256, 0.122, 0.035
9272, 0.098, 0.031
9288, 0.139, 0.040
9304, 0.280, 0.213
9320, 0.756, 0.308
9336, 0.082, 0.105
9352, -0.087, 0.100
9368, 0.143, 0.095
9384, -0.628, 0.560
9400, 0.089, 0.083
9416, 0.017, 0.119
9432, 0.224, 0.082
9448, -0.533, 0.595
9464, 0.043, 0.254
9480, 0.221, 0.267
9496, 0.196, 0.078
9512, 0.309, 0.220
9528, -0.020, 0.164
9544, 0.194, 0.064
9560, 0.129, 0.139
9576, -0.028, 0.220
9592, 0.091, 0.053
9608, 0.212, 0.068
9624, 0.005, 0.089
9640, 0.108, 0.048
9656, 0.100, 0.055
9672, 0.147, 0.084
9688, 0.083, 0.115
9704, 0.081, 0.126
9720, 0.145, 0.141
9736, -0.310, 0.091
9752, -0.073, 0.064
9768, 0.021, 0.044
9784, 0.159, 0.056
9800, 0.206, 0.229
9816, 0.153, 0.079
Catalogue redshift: 0.686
